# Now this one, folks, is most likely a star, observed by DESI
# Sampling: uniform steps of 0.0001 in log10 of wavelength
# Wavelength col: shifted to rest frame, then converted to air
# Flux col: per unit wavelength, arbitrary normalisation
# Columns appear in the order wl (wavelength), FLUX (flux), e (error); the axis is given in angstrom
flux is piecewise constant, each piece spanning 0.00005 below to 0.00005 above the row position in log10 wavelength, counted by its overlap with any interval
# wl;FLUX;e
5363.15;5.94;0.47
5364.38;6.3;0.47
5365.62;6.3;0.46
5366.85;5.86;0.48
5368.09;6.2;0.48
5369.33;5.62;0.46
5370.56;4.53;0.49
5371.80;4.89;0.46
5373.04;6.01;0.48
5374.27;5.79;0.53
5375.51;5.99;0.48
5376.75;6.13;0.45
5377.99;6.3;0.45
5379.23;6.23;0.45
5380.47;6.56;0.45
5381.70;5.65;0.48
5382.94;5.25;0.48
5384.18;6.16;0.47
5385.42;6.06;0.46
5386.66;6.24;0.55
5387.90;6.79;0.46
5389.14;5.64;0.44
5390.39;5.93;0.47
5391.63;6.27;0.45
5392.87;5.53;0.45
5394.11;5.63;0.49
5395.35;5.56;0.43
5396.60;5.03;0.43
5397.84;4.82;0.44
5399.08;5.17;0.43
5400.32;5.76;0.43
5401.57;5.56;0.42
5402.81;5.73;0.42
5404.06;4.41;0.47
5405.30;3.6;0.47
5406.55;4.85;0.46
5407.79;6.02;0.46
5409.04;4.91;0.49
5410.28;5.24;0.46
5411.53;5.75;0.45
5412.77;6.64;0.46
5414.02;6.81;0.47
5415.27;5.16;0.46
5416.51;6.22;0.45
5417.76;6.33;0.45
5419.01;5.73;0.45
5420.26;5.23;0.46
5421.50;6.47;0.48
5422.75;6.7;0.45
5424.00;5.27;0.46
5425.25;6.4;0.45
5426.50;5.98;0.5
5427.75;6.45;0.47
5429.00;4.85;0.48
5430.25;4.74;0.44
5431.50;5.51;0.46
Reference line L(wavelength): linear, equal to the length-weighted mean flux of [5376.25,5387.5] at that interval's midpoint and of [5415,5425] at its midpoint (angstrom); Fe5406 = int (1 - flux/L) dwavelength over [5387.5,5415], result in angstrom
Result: 2.25 angstrom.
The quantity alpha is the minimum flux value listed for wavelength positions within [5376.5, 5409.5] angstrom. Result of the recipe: 3.6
